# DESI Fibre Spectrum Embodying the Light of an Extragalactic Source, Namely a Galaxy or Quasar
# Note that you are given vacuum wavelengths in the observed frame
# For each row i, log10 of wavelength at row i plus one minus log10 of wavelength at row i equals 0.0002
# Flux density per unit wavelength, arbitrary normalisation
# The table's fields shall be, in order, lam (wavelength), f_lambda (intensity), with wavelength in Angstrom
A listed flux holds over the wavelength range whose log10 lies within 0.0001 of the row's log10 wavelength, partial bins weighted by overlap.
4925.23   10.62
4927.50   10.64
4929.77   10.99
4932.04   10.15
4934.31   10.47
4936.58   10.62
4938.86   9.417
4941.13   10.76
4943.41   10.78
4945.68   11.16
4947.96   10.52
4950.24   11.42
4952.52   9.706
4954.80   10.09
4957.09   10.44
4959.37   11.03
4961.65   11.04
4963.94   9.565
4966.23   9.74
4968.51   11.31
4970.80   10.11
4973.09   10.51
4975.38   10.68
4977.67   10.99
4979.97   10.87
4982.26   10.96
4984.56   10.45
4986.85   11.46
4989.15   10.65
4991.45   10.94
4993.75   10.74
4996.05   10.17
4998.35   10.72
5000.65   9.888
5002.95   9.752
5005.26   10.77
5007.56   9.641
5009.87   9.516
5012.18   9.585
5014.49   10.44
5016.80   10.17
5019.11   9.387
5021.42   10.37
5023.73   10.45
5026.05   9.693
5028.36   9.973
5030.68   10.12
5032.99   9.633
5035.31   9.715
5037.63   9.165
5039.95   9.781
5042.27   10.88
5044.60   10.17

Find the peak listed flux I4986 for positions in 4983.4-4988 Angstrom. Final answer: 11.46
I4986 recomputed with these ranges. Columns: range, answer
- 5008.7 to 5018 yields 10.44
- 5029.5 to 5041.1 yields 10.12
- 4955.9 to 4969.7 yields 11.31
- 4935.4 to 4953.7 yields 11.42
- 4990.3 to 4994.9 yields 10.94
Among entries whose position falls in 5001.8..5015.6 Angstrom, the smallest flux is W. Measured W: 9.516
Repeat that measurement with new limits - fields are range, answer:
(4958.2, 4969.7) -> 9.565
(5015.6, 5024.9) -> 9.387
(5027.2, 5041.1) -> 9.165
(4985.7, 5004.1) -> 9.752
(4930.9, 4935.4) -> 10.15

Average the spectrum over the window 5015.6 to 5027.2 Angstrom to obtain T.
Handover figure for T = 10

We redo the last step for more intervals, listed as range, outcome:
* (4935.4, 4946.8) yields 10.6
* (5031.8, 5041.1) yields 9.58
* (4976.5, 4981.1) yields 10.9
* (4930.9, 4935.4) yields 10.3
